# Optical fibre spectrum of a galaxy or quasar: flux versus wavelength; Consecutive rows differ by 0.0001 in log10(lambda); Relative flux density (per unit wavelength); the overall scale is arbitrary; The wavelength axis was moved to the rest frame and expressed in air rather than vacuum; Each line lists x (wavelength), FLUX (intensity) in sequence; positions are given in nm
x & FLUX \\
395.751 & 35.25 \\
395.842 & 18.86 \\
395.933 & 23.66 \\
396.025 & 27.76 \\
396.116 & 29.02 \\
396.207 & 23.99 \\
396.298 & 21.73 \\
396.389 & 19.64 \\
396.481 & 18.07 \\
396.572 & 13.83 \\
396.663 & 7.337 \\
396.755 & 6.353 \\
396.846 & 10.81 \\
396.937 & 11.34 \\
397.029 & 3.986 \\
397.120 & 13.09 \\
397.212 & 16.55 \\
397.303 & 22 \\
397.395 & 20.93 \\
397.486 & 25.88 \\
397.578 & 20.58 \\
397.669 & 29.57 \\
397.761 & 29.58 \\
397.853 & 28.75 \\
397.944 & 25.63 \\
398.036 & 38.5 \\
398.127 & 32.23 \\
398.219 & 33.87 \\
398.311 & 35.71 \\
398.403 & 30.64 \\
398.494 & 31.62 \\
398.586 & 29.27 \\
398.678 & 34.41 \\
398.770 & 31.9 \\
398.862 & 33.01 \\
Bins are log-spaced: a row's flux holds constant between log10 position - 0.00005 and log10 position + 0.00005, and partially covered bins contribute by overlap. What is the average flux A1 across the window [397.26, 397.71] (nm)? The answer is 23.7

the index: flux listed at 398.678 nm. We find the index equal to 34.41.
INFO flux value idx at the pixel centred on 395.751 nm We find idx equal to 35.25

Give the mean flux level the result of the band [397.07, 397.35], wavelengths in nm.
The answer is 17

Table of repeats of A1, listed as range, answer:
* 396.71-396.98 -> 9.52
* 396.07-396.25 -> 26.6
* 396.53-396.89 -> 9.53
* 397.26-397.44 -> 21.4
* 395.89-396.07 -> 25.6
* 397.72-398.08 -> 30.6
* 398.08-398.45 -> 33.2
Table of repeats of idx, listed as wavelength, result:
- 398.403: 30.64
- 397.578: 20.58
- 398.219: 33.87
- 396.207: 23.99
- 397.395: 20.93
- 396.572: 13.83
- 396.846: 10.81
